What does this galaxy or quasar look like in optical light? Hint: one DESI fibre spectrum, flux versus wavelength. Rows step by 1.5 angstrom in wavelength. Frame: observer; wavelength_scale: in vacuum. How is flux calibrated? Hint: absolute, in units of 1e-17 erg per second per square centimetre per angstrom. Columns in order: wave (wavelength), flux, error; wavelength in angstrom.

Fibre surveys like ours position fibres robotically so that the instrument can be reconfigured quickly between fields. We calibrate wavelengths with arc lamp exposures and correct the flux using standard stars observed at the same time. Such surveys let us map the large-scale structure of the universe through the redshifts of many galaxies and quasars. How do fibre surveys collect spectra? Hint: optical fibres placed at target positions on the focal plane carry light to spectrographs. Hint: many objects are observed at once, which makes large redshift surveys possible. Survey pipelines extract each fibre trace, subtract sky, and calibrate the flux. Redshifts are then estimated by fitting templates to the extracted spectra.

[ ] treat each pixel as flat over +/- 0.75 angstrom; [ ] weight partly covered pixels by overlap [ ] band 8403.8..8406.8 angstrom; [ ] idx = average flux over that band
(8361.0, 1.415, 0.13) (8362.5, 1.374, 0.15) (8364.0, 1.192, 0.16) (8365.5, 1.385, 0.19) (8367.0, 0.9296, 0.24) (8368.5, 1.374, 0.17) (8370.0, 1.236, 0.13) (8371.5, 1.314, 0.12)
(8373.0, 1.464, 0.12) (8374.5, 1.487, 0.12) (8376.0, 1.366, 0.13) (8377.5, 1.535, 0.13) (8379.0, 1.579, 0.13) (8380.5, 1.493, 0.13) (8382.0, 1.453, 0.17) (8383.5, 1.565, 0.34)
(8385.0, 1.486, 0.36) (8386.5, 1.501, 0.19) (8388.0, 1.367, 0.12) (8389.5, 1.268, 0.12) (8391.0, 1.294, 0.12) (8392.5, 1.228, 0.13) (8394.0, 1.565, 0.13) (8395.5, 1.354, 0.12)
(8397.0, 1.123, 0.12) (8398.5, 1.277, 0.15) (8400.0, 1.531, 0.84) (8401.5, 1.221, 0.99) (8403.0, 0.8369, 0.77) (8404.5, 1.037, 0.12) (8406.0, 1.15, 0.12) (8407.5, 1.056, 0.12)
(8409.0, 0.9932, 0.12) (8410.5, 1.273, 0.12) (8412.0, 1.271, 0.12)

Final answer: 1.09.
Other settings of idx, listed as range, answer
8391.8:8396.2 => 1.38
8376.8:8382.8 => 1.52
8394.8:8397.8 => 1.24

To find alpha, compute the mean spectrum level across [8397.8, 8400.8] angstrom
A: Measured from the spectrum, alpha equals 1.4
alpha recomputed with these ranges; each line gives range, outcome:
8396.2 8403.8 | 1.2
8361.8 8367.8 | 1.22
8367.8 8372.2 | 1.31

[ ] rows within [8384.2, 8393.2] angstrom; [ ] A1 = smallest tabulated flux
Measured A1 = 1.228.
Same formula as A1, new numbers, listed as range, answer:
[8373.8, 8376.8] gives 1.366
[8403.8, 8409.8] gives 0.9932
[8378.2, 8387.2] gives 1.453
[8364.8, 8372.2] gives 0.9296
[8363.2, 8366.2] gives 1.192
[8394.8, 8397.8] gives 1.123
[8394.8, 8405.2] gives 0.8369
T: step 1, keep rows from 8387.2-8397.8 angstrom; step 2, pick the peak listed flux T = 1.565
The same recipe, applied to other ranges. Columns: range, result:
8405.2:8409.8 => 1.15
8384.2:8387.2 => 1.501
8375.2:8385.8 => 1.579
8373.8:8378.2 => 1.535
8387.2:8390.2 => 1.367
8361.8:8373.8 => 1.464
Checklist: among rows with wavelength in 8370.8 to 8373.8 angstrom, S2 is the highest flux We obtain 1.464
